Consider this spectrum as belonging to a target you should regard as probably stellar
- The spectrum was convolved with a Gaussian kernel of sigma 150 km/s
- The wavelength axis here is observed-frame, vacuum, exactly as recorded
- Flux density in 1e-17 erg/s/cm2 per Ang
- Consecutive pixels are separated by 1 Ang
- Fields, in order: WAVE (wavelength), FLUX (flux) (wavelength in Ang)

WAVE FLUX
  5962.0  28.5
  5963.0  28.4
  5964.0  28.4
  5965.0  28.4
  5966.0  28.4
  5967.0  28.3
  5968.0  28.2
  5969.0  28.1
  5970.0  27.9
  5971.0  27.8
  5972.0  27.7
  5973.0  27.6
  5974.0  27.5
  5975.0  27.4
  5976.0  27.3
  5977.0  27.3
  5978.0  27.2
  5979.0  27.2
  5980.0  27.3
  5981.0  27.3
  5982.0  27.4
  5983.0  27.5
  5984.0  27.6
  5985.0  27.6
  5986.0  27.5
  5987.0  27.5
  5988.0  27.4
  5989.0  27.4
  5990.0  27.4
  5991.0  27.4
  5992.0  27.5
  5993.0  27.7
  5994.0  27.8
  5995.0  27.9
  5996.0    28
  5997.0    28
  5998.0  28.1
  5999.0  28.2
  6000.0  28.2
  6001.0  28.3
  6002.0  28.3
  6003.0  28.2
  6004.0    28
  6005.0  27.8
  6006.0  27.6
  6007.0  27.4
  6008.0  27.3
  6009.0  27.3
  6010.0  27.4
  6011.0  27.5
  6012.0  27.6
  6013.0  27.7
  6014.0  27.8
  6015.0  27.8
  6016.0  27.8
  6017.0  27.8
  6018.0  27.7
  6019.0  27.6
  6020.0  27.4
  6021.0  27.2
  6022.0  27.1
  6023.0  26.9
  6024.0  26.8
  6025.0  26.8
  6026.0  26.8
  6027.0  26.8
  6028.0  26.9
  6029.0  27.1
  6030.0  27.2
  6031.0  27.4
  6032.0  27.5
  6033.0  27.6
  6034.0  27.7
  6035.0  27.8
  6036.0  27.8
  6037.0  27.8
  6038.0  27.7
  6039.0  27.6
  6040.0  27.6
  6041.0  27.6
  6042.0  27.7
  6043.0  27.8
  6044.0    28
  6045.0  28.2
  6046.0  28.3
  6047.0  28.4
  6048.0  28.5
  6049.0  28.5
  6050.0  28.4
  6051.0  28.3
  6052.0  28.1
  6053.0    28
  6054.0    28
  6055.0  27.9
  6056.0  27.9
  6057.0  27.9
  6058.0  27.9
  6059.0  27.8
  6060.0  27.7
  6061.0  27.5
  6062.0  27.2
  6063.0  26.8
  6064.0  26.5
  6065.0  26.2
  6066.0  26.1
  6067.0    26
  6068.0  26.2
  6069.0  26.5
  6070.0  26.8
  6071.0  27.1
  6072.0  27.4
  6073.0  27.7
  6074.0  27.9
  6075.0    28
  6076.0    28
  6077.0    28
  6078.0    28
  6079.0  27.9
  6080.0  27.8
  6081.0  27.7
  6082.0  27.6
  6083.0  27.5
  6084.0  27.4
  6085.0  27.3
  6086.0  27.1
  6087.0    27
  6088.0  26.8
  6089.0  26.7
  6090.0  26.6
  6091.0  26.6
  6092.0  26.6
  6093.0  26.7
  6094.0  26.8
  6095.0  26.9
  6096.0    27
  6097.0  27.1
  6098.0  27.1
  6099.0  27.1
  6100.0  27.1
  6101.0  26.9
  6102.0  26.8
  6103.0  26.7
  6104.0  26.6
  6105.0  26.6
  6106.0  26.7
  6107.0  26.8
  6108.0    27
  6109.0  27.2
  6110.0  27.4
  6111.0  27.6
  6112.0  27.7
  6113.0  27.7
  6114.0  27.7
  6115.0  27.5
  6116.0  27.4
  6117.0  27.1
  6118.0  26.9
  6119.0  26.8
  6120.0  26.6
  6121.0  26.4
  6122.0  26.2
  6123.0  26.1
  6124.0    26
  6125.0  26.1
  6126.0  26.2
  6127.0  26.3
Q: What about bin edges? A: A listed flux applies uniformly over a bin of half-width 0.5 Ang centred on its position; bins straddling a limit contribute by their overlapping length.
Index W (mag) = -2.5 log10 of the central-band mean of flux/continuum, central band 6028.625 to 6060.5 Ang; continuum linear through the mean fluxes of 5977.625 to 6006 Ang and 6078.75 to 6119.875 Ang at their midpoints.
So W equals -0.02 mag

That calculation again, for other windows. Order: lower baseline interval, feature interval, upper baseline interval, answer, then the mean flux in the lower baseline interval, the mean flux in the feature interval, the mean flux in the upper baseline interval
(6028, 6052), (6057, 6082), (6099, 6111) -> 0.005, 27.8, 27.3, 26.9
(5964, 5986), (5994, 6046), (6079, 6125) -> -0.007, 27.7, 27.6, 27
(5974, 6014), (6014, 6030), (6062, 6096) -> 0.008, 27.6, 27.2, 27.1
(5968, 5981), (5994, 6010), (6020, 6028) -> -0.027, 27.5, 27.9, 26.9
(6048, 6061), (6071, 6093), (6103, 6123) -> 0.007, 28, 27.4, 27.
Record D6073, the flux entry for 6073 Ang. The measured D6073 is 27.7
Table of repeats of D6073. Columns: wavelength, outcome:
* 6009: 27.3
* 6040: 27.6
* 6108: 27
